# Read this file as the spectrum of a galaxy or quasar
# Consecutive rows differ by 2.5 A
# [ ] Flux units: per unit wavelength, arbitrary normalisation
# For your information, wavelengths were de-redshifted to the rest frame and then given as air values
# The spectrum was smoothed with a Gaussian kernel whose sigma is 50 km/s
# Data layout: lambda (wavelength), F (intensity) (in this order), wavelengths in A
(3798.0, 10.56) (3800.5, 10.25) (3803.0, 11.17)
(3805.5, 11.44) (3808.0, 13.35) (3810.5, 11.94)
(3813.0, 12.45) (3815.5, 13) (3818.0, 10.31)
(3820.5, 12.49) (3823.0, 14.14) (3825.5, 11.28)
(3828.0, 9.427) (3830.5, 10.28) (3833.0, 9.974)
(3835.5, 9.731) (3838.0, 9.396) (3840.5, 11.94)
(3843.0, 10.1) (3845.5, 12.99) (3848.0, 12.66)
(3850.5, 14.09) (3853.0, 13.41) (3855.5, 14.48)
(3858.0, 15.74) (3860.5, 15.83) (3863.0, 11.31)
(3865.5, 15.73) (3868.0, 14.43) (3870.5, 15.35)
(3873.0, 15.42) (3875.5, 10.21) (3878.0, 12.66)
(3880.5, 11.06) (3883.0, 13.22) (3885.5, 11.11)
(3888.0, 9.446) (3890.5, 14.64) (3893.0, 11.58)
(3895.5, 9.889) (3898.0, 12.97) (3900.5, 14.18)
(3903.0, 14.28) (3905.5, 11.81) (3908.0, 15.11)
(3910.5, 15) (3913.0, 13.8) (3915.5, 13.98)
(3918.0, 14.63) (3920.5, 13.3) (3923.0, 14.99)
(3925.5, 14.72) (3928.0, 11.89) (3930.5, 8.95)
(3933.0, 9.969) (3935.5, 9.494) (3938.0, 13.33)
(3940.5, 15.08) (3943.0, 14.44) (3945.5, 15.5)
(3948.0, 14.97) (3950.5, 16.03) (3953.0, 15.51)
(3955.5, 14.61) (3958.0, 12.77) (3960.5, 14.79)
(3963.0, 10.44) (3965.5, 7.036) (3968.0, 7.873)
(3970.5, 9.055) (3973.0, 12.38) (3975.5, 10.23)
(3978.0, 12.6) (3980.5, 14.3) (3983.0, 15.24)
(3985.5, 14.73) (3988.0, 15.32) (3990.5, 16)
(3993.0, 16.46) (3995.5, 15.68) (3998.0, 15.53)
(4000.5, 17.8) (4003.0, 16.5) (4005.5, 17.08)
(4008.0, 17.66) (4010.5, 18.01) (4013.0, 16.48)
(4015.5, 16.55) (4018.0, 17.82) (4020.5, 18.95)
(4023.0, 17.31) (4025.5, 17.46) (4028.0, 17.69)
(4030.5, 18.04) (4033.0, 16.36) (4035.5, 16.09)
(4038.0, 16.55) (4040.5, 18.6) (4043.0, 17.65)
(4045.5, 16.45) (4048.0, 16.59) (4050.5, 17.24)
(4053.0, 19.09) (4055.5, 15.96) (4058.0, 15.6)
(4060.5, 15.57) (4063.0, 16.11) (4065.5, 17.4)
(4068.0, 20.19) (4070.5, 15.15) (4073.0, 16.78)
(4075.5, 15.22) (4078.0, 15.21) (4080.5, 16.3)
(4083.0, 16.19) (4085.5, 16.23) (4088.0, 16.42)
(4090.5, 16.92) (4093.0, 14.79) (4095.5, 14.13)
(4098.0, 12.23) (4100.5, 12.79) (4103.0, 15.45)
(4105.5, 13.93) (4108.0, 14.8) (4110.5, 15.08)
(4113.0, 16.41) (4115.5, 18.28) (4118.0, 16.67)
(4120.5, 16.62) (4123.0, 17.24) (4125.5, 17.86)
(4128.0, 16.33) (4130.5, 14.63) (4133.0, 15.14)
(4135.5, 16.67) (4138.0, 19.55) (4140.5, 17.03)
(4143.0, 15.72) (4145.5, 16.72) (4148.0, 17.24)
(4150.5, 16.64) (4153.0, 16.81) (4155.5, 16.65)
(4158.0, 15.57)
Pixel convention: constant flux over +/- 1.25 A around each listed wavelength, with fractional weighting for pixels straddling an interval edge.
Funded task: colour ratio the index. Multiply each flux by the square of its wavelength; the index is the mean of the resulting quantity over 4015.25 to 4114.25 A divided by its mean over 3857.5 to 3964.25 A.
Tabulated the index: 1.32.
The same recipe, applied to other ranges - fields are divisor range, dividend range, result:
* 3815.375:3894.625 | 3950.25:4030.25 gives 1.29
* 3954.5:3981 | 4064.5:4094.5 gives 1.52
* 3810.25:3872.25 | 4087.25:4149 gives 1.46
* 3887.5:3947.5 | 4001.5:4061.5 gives 1.38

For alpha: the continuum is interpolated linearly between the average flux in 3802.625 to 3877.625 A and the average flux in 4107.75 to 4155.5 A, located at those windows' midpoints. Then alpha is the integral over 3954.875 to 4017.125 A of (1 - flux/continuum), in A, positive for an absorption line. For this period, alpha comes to 1.6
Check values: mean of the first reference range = 12.5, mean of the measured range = 14.2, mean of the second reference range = 16.6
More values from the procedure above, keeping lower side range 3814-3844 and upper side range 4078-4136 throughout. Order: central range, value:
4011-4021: -2.28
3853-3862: -2.71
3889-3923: -3.26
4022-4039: -3.17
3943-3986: 1.41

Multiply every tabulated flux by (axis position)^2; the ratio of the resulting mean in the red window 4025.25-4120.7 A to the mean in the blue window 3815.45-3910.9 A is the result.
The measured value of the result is 1.44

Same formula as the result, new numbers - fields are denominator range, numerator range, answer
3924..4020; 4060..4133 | 1.20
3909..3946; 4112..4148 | 1.40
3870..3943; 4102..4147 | 1.42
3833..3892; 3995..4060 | 1.46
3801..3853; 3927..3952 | 1.19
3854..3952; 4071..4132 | 1.30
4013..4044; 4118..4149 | 1.01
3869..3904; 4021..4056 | 1.48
